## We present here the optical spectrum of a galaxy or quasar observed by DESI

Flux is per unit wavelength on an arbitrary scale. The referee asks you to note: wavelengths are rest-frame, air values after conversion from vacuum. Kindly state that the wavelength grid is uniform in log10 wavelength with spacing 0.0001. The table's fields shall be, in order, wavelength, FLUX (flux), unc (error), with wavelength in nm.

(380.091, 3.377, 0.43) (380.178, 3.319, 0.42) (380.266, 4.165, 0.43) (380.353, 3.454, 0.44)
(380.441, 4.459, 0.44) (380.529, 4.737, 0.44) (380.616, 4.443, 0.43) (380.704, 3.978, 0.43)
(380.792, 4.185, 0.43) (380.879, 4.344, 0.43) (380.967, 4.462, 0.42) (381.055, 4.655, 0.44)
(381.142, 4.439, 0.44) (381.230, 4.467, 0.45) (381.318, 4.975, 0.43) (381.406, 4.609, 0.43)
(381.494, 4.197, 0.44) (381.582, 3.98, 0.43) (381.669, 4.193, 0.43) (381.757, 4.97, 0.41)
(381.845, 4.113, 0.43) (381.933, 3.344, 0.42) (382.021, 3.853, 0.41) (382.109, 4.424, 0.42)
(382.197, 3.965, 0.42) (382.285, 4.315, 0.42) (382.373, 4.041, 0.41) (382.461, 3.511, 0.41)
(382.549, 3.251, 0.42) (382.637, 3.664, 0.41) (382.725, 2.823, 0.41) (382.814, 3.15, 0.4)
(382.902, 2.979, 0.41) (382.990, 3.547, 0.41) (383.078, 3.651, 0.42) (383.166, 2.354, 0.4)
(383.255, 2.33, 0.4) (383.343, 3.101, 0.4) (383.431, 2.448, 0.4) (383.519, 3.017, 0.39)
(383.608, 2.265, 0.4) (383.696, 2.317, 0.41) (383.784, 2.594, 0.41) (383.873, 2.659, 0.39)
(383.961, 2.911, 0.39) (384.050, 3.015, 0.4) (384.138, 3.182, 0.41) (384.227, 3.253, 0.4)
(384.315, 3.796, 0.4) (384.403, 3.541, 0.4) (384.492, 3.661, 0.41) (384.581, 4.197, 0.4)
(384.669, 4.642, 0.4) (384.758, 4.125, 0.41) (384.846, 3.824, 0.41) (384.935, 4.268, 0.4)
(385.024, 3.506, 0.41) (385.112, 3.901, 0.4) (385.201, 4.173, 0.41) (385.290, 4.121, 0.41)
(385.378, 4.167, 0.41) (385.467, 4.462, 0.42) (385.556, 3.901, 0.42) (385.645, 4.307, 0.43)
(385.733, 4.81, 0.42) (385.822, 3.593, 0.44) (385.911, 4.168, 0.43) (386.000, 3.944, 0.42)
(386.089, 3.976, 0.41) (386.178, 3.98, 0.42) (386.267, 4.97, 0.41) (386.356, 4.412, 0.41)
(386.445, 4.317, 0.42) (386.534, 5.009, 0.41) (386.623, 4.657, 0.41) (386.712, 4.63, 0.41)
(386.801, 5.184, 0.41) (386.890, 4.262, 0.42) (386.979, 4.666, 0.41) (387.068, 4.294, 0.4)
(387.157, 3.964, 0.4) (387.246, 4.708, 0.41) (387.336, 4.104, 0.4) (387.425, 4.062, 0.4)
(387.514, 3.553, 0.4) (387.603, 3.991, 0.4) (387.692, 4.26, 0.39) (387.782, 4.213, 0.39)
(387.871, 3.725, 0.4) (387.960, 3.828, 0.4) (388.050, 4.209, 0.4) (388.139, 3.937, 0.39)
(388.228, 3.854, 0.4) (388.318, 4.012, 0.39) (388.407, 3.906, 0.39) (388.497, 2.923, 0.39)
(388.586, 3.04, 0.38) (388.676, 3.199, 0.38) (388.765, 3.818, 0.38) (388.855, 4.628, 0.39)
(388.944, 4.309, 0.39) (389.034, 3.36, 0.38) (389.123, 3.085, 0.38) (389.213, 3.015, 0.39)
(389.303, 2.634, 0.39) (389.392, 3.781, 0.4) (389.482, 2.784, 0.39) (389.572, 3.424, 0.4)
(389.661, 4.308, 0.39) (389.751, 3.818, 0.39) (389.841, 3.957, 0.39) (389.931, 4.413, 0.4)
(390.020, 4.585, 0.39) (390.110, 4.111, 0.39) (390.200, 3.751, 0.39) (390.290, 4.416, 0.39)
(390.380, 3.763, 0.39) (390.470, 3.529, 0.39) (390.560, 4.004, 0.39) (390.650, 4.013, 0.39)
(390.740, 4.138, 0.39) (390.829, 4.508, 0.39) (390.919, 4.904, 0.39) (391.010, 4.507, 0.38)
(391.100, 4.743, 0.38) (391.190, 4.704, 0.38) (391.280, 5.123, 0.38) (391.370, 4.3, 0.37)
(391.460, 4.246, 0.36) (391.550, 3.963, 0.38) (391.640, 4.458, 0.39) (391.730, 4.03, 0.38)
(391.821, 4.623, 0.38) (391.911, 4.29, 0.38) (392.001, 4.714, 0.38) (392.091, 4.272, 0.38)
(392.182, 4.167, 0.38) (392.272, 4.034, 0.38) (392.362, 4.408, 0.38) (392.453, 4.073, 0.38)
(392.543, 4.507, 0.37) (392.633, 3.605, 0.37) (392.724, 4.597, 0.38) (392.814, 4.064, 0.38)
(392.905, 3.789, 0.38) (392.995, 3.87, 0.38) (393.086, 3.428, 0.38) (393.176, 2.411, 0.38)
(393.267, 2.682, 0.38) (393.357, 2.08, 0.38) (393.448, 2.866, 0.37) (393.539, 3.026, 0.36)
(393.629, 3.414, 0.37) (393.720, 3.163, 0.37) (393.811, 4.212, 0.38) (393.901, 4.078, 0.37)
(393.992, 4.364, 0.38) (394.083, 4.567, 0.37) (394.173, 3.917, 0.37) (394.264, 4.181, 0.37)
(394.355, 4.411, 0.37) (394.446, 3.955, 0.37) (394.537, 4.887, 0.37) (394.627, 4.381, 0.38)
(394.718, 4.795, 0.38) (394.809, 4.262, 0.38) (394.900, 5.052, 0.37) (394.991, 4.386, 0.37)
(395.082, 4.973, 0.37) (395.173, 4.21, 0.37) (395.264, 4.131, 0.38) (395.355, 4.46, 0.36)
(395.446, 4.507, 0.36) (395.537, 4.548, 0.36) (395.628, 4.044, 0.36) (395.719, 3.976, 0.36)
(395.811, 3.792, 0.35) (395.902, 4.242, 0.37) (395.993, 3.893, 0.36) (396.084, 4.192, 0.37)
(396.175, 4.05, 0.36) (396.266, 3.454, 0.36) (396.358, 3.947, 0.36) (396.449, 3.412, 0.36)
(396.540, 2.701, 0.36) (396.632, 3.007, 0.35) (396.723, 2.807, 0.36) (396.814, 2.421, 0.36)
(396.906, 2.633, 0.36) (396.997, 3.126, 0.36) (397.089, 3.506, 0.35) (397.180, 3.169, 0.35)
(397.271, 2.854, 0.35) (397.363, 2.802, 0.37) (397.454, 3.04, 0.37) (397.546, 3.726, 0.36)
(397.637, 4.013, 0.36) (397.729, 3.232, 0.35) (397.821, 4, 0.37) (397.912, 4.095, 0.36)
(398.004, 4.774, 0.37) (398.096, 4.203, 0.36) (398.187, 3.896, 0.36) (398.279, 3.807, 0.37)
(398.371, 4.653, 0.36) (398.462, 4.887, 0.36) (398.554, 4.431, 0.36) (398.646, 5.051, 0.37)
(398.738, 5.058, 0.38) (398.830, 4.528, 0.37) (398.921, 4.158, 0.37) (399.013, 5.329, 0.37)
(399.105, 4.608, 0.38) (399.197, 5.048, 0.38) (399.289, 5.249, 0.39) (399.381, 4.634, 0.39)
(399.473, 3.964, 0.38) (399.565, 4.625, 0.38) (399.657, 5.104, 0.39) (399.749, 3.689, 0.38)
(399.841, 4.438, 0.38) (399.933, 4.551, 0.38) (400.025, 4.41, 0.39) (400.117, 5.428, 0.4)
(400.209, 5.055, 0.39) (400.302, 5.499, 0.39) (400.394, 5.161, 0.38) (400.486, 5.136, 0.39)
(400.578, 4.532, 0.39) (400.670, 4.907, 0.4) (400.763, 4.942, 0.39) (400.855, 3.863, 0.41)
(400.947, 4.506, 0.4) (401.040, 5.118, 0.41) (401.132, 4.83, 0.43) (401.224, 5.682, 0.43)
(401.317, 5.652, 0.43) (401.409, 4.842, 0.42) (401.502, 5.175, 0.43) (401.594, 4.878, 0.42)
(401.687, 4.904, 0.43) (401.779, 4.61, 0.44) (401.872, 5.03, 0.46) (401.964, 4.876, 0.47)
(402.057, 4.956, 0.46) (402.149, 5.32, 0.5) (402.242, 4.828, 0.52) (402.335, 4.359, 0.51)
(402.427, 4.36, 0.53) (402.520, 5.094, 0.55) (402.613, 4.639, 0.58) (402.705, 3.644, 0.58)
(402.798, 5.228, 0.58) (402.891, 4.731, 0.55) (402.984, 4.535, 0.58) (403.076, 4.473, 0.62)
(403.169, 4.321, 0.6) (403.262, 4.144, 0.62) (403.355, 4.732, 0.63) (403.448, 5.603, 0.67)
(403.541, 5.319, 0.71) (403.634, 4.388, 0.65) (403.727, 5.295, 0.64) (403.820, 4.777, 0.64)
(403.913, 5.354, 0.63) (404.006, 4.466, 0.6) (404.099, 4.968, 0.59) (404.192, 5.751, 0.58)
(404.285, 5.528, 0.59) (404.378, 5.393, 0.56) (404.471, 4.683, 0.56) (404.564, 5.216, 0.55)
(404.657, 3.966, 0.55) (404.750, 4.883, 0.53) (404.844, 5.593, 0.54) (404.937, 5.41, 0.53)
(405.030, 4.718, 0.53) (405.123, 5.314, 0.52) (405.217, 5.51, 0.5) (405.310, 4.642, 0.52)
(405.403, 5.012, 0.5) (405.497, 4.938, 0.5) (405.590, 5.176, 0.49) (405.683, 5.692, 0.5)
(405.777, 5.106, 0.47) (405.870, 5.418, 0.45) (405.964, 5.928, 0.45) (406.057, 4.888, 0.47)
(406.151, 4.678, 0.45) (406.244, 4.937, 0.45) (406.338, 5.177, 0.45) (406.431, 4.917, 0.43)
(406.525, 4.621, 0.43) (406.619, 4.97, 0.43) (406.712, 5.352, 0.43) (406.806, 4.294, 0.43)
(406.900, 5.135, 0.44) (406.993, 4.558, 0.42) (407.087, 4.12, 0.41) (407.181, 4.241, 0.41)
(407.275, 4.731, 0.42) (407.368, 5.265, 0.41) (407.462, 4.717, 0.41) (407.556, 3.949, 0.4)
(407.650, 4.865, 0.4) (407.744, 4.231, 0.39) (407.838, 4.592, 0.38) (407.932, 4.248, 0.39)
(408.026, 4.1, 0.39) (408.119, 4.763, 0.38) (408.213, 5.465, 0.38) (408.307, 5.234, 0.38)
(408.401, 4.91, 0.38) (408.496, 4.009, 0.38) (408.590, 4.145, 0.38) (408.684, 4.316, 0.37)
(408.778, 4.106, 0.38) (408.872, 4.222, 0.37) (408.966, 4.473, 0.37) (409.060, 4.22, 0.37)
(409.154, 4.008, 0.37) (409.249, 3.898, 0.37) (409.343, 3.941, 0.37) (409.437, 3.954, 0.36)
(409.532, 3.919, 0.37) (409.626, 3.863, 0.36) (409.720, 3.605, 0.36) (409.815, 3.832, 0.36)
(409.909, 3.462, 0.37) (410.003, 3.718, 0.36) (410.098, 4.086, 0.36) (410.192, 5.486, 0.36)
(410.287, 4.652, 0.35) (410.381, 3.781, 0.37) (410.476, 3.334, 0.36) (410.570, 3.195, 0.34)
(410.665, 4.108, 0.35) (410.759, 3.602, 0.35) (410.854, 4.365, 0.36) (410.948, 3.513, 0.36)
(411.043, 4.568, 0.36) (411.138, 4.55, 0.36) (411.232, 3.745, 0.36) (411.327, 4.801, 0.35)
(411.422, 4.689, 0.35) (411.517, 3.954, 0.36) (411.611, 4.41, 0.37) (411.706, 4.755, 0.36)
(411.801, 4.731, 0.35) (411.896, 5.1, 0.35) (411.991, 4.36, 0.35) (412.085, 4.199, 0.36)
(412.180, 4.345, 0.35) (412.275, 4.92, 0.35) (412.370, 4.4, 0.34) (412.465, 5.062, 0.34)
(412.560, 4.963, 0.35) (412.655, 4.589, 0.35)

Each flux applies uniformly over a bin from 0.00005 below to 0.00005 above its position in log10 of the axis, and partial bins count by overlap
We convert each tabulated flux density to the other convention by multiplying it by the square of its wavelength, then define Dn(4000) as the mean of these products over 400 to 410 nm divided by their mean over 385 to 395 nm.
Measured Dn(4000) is 1.27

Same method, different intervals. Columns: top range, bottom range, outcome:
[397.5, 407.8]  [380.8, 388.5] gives 1.35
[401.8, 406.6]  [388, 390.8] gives 1.41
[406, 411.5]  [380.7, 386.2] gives 1.32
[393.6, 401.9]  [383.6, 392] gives 1.13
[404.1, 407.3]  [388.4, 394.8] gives 1.36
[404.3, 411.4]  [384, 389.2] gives 1.26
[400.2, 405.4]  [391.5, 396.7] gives 1.29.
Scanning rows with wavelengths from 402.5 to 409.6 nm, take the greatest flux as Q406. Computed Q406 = 5.928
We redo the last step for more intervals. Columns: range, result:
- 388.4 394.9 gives 5.123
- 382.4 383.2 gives 3.664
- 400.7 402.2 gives 5.682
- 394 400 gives 5.329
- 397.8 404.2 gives 5.751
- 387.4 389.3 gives 4.628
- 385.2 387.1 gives 5.184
